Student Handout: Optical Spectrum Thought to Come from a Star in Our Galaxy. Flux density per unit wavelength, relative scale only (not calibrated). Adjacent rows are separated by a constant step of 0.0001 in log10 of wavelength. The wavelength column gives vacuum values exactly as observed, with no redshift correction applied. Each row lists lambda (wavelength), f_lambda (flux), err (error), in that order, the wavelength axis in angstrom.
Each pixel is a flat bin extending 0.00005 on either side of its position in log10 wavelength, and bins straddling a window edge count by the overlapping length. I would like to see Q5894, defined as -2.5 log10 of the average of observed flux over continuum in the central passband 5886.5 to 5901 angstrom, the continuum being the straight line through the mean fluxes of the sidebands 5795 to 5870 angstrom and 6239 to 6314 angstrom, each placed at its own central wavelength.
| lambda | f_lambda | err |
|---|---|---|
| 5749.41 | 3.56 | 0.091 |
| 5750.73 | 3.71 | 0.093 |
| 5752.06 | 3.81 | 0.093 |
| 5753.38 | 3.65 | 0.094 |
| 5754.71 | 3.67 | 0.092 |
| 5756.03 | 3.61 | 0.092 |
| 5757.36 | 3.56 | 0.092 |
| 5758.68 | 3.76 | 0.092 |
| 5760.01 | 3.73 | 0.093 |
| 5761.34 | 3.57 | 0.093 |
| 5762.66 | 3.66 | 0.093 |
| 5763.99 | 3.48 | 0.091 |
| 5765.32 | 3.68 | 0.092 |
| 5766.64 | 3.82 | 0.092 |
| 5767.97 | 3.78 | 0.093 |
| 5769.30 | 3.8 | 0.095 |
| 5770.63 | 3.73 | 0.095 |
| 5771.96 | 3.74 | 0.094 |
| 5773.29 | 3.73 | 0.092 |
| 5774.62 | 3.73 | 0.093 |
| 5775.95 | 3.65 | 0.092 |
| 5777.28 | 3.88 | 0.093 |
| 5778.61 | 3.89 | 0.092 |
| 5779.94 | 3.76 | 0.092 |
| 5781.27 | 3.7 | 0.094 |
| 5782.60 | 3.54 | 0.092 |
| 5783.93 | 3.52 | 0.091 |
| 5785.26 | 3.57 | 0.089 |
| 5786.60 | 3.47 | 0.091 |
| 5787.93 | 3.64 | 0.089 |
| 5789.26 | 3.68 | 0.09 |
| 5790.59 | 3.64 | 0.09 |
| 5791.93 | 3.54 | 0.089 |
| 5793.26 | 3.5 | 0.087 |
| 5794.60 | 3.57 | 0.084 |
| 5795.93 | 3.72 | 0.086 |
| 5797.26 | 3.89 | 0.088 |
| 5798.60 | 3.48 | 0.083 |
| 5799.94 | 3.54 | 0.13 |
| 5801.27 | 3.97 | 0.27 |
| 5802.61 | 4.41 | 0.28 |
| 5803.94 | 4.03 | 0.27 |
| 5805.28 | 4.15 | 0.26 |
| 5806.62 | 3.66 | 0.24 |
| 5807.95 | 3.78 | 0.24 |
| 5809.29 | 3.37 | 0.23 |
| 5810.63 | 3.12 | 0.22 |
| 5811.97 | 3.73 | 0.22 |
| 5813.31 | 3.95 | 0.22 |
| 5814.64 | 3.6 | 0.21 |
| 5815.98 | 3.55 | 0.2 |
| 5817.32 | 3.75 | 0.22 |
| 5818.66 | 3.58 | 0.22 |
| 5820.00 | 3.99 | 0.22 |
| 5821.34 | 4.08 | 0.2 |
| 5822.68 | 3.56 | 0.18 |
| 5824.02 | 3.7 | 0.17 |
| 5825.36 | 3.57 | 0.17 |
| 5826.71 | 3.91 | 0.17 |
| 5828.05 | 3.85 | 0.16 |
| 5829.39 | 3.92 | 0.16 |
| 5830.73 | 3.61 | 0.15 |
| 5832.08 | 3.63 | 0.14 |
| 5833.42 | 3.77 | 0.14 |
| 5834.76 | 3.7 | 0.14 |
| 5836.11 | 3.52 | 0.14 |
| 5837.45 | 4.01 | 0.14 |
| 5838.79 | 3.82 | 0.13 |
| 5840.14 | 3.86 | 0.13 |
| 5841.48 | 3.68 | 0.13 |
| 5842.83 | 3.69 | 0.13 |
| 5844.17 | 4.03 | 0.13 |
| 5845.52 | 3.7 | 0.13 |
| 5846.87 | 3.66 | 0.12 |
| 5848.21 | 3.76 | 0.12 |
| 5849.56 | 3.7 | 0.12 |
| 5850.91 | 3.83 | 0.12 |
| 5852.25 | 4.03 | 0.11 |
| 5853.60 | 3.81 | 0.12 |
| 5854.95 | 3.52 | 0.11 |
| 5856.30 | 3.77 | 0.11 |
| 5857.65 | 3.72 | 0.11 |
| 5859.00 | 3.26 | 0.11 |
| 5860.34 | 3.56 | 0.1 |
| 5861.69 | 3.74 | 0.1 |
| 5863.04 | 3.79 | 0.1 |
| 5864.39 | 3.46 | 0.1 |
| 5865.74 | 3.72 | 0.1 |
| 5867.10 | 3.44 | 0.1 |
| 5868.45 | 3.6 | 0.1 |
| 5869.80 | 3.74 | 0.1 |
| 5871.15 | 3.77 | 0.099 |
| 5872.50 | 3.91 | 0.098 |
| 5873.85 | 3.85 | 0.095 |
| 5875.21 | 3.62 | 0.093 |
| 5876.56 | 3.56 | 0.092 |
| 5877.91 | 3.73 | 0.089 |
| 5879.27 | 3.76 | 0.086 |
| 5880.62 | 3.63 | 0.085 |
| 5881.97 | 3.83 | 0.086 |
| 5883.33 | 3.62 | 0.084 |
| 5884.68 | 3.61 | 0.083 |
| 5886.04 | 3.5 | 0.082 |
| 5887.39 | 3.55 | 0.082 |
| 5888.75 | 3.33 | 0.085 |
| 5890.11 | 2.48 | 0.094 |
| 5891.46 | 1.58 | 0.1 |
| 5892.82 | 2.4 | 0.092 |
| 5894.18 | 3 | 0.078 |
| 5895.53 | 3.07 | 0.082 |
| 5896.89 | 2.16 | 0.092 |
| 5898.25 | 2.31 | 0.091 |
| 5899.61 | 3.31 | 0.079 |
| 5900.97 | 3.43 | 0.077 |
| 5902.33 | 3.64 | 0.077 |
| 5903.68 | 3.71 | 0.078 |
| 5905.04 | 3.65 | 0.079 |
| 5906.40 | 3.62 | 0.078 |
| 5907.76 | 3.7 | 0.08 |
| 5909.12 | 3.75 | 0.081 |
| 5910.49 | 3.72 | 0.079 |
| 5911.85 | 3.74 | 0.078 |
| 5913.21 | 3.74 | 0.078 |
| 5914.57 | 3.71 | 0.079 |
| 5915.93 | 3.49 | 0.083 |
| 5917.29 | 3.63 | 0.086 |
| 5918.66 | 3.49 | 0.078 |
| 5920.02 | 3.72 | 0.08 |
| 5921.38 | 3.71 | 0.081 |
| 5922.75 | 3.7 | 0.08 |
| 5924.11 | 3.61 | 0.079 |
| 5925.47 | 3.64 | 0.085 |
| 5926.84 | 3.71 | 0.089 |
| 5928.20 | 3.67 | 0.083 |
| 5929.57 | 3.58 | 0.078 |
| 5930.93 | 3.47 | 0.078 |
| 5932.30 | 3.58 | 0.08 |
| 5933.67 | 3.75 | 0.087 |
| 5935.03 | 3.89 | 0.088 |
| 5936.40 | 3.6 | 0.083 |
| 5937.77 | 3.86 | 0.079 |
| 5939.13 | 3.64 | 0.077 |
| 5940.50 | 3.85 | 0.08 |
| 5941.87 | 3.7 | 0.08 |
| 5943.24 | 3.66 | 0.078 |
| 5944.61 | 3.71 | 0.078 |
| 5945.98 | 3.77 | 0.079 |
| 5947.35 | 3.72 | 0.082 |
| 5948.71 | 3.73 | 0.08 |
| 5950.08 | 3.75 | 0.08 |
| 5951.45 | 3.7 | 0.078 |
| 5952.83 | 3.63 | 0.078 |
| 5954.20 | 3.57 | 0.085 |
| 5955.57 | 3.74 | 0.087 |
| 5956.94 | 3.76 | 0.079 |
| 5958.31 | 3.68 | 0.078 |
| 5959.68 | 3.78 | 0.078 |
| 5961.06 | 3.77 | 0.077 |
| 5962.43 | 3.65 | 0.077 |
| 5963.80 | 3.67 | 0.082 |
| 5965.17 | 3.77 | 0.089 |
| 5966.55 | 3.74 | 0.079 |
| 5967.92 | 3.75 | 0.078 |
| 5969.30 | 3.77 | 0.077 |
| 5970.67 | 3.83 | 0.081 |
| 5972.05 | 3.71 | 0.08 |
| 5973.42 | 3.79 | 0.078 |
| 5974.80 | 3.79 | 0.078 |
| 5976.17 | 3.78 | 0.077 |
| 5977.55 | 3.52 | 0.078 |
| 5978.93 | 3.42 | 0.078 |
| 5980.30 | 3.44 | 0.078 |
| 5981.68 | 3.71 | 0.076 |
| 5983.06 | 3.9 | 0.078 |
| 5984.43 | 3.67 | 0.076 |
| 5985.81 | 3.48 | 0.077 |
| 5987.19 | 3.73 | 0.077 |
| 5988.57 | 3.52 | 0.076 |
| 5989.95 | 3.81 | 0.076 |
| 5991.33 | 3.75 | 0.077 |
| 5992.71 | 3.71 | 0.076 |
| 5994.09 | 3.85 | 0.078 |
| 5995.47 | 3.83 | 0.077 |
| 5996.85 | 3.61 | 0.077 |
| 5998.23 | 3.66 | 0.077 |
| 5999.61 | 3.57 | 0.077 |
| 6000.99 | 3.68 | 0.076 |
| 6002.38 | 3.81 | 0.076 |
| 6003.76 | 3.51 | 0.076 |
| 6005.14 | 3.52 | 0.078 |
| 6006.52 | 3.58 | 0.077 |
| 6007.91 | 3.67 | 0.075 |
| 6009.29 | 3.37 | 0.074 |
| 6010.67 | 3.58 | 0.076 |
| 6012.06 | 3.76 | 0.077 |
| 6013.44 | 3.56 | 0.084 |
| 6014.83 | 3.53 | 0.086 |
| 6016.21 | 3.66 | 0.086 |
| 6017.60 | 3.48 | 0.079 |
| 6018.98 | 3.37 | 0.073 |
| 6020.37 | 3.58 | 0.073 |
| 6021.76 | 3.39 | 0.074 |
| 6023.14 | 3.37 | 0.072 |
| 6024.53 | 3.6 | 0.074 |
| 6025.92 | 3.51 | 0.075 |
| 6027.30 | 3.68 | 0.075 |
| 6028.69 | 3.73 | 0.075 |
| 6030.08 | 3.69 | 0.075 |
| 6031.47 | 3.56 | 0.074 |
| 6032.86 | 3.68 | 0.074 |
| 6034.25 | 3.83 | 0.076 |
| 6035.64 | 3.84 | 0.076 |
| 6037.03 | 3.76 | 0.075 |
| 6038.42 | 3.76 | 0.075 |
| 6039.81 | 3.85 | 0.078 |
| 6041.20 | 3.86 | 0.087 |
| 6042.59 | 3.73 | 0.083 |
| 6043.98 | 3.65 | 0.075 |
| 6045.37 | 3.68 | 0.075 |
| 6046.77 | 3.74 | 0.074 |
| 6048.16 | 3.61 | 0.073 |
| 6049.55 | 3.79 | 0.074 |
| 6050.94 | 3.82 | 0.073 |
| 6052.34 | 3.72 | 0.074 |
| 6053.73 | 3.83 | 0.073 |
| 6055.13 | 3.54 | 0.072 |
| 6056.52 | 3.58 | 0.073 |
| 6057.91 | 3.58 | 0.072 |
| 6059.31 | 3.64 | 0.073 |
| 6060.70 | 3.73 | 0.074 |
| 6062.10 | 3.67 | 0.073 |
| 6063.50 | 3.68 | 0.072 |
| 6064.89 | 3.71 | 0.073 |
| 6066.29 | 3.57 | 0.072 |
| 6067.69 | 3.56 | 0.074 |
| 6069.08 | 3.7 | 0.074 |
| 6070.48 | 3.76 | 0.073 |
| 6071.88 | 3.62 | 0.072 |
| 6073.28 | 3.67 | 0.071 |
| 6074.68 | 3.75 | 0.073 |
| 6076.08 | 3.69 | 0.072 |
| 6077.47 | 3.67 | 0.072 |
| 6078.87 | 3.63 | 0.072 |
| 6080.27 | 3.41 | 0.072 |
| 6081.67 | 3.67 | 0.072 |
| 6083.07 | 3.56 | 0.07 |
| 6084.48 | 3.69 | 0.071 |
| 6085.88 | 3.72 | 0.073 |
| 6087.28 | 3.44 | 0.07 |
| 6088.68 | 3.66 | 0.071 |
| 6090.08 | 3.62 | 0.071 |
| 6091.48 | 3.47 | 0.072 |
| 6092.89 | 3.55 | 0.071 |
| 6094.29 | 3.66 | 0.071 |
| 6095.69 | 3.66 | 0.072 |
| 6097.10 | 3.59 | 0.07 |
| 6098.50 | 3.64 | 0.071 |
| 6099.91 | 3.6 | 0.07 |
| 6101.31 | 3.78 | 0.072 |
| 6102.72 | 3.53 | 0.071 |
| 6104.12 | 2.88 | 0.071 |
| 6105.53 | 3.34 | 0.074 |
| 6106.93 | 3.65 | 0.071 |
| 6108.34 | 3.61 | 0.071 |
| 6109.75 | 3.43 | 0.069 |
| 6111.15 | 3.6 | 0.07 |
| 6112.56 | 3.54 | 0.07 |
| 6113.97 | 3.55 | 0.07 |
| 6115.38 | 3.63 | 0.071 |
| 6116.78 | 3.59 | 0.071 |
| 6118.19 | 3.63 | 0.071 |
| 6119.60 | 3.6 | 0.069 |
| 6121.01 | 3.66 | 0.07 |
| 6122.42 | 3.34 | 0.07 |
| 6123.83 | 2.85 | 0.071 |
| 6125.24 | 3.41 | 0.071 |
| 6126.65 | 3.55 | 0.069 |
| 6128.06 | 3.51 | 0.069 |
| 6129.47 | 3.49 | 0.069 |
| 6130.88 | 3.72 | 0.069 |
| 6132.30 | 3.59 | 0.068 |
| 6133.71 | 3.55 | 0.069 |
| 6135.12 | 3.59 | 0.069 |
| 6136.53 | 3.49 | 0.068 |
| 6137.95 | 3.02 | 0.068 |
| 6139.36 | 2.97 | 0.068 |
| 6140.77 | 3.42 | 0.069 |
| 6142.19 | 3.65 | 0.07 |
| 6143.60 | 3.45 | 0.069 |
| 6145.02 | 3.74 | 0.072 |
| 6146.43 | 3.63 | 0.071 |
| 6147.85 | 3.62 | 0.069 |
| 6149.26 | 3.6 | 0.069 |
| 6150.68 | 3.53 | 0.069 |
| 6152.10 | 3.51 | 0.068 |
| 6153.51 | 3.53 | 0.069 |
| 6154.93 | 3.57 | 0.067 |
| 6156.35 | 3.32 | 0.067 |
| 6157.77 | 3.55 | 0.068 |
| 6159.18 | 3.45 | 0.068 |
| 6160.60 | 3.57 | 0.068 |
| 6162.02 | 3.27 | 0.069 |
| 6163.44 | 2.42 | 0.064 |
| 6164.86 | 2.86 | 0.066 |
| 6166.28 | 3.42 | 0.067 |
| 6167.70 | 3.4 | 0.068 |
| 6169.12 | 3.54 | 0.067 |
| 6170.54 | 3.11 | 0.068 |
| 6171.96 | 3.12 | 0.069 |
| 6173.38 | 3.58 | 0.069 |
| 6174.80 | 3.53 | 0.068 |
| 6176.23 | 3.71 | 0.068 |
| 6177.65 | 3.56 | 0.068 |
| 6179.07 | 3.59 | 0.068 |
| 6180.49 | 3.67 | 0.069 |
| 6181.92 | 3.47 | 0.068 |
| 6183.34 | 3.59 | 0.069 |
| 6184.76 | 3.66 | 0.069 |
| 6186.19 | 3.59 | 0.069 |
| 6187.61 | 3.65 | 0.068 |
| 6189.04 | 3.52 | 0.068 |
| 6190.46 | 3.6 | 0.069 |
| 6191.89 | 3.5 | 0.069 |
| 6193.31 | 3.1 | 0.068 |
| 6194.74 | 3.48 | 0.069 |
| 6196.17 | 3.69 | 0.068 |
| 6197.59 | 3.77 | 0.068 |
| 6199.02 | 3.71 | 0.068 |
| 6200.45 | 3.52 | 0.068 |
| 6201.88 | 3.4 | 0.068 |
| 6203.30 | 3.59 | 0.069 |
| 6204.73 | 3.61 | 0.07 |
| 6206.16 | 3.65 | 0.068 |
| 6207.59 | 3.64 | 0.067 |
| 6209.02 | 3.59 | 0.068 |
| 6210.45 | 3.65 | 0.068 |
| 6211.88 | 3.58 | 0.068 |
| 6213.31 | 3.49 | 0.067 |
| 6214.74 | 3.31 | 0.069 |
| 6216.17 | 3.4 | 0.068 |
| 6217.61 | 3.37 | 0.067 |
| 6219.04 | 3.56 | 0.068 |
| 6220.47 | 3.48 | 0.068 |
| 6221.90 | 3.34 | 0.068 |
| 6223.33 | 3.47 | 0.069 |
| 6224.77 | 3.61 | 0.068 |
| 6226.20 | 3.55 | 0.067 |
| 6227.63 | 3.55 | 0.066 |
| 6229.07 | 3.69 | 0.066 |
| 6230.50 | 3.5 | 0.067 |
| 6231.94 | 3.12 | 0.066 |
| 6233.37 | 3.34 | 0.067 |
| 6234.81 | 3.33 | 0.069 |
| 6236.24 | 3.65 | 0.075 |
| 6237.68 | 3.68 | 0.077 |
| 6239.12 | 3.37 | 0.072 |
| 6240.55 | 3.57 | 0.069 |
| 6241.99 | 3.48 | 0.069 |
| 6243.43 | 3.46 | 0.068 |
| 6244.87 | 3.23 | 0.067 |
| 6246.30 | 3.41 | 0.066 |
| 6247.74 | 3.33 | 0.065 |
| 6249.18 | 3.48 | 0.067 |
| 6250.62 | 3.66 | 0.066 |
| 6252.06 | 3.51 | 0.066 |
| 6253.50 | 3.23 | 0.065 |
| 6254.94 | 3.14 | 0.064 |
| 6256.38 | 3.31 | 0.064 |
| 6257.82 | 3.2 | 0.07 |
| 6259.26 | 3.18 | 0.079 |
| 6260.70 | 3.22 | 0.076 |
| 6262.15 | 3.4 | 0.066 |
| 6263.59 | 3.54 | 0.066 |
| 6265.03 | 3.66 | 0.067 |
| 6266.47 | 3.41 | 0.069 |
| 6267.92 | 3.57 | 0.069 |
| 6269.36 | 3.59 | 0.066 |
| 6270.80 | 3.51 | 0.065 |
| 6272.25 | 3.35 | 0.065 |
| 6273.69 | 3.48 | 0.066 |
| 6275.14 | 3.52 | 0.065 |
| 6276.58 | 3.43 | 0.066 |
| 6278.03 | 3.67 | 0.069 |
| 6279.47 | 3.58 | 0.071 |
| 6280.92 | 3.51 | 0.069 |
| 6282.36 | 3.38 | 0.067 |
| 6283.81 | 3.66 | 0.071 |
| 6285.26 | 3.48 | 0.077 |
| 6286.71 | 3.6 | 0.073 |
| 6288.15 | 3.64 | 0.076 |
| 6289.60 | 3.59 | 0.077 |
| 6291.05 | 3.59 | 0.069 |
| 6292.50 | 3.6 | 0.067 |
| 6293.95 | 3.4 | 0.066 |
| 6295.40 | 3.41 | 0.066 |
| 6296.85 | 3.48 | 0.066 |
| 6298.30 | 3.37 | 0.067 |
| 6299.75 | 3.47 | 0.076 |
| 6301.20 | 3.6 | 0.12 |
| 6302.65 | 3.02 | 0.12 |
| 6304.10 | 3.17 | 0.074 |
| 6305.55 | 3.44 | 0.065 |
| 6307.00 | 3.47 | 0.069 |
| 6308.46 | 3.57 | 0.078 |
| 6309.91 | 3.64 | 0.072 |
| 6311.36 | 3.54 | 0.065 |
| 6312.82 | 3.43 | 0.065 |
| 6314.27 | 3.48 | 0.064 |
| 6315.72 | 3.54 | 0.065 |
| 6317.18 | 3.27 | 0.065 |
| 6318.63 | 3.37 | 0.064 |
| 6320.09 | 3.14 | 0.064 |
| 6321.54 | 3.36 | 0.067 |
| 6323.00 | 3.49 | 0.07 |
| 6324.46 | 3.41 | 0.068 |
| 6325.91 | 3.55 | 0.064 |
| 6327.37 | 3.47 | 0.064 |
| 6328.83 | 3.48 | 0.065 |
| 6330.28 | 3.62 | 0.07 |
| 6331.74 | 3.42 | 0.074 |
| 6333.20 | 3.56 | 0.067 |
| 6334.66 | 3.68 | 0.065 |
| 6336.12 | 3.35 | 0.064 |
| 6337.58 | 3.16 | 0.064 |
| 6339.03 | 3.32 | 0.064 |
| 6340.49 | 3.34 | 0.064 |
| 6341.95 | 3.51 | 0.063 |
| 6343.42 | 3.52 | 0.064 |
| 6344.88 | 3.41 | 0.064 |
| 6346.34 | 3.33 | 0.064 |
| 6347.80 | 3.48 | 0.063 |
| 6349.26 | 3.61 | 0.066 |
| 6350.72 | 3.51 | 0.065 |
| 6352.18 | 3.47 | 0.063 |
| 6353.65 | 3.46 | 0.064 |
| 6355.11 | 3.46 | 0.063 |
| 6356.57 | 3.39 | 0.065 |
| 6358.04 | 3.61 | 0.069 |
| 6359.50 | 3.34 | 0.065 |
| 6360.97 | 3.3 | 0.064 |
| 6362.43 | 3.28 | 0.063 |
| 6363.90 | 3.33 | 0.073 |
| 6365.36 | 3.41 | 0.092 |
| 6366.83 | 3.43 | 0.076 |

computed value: 0.314 mag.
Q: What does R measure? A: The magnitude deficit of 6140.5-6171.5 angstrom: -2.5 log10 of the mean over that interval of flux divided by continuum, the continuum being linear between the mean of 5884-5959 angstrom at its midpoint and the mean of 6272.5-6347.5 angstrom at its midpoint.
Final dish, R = 0.02 mag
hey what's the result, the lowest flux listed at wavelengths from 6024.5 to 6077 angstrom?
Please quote 3.51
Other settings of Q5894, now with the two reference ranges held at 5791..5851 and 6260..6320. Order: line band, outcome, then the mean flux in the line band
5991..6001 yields -0.020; 3.71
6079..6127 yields 0.015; 3.53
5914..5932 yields 0.018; 3.62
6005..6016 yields 0.017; 3.58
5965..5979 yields -0.020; 3.72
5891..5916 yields 0.136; 3.26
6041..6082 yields -0.020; 3.67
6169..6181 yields 0.017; 3.49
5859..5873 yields 0.019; 3.65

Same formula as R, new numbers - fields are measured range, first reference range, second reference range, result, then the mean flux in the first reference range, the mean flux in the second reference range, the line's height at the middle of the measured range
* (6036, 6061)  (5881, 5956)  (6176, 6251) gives -0.06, 3.5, 3.52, 3.51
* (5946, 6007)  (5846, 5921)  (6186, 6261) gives -0.06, 3.5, 3.47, 3.49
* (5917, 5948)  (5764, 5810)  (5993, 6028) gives -0.01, 3.72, 3.59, 3.64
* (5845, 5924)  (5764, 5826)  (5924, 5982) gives 0.06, 3.71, 3.7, 3.7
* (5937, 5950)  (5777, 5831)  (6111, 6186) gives -0.04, 3.72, 3.46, 3.61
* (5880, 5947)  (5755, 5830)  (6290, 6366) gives 0.05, 3.71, 3.44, 3.65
